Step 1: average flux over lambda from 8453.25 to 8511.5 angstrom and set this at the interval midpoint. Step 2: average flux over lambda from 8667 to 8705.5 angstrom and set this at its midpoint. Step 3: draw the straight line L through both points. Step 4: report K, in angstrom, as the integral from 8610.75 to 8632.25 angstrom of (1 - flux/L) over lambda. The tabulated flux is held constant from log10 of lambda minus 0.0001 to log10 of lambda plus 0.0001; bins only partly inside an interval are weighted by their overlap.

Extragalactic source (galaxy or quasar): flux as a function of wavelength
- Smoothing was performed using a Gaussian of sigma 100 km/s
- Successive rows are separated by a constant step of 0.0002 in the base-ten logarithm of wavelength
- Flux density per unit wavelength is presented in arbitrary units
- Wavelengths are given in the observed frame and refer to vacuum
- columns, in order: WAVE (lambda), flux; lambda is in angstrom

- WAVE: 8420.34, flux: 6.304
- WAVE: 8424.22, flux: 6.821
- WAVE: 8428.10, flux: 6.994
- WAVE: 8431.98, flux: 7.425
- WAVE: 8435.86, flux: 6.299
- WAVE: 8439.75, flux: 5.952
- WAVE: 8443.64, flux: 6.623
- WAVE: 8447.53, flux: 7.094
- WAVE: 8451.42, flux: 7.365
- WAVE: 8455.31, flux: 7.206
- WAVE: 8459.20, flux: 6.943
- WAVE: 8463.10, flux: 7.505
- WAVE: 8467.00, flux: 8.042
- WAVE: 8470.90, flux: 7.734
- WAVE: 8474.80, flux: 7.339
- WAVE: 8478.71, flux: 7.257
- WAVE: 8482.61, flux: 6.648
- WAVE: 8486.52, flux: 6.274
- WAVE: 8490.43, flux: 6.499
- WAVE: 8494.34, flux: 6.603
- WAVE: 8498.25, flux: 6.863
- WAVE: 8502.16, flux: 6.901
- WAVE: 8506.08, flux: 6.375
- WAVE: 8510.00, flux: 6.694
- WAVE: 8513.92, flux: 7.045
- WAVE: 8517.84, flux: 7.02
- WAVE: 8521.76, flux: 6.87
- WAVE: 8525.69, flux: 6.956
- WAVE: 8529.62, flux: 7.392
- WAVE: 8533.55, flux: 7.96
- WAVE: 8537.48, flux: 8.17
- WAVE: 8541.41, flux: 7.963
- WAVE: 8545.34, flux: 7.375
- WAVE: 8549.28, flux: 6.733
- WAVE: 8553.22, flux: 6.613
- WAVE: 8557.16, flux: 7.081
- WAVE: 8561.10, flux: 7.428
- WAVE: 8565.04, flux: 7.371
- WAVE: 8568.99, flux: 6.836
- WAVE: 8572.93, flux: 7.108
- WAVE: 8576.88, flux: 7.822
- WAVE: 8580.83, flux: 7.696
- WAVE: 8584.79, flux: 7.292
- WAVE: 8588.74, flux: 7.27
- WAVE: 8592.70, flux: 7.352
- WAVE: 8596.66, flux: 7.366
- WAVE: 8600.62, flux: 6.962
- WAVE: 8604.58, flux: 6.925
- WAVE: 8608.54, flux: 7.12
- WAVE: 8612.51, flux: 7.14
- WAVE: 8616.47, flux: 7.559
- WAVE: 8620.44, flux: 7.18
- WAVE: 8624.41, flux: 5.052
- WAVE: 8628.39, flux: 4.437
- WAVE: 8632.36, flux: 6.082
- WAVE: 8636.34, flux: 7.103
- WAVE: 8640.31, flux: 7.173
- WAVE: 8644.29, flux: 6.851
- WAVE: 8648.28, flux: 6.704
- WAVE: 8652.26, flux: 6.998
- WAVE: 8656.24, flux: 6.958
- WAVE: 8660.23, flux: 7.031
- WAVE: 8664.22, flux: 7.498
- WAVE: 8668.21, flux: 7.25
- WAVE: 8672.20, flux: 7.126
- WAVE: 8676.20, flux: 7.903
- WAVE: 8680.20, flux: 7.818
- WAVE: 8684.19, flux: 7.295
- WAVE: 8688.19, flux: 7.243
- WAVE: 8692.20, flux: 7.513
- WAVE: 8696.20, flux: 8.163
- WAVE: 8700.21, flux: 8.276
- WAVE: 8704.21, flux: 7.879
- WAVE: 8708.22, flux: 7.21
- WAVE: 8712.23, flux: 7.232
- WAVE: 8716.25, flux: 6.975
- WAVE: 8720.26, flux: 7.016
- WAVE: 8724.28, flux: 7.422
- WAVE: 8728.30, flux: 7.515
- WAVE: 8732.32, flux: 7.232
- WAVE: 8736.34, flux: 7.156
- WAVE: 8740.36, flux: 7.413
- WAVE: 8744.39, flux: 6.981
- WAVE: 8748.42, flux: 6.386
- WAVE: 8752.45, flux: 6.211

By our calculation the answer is 3.45 angstrom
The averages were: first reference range 6.99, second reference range 7.65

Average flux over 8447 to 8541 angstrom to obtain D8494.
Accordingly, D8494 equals 7.13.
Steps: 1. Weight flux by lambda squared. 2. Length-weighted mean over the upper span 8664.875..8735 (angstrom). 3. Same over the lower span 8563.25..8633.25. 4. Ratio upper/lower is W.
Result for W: 1.1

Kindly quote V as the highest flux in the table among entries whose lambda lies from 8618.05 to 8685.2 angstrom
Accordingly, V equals 7.903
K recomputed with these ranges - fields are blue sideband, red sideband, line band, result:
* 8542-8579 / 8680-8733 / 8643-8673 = 1.3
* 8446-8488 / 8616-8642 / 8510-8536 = -1.1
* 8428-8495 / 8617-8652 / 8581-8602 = -2.4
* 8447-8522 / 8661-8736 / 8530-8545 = -1.6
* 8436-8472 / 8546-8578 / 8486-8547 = 0.3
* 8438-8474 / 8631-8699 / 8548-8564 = 0.5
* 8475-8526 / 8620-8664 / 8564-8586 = -2.3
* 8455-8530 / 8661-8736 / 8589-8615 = 0.3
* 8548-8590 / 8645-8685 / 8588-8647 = 3.8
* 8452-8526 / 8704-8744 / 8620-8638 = 3.3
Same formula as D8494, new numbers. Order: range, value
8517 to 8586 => 7.32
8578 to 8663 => 6.88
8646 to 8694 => 7.27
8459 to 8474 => 7.61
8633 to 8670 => 7.03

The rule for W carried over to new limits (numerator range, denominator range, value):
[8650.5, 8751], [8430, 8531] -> 1.11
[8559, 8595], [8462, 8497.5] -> 1.06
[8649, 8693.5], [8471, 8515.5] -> 1.12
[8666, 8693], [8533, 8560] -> 1.04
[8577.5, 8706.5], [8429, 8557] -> 1.05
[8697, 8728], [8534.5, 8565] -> 1.05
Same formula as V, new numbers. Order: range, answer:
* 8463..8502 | 8.042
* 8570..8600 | 7.822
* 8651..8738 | 8.276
